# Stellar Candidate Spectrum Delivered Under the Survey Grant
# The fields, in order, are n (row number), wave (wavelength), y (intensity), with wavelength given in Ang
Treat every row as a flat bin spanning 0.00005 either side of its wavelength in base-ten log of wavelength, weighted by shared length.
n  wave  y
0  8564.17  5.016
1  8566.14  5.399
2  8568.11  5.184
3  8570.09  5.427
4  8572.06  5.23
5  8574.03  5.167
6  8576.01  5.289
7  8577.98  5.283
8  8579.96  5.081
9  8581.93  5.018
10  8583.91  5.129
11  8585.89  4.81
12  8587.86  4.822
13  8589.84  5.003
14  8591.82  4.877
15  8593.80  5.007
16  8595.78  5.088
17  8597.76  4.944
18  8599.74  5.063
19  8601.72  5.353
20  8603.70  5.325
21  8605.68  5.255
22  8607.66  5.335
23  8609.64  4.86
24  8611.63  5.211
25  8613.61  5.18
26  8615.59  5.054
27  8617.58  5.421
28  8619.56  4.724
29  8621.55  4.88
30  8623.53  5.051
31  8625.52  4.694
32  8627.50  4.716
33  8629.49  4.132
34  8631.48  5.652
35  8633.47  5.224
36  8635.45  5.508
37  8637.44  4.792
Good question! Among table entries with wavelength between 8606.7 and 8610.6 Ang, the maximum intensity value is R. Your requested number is 5.335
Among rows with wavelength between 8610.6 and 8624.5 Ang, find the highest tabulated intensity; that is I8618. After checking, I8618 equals 5.421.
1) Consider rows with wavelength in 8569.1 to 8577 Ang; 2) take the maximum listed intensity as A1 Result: 5.427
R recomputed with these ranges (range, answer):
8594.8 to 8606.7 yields 5.353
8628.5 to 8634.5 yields 5.652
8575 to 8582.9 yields 5.289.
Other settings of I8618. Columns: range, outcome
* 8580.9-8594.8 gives 5.129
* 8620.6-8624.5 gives 5.051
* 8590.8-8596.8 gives 5.088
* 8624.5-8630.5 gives 4.716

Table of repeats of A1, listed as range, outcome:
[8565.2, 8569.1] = 5.399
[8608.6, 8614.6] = 5.211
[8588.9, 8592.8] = 5.003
